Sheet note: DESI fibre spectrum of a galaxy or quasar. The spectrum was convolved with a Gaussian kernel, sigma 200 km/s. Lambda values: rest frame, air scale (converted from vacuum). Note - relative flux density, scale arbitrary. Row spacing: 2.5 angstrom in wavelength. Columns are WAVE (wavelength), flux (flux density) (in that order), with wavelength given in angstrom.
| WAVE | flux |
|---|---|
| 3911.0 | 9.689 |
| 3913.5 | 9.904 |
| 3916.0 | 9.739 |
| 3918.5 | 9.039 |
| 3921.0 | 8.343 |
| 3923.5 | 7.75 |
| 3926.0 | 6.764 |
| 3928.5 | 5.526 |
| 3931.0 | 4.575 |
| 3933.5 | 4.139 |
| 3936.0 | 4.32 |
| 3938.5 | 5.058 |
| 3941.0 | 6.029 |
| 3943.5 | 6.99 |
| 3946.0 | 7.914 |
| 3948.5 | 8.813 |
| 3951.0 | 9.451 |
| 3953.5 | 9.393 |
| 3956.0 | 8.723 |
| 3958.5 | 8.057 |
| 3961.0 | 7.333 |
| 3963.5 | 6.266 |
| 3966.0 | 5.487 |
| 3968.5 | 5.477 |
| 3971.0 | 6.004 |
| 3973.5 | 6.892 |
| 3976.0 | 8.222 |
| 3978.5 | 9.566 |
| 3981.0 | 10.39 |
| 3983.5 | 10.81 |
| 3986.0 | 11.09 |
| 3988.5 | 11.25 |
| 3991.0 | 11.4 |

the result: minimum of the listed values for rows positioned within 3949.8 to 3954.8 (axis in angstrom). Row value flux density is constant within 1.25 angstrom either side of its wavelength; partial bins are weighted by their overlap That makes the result 9.393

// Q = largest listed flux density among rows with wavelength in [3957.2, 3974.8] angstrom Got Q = 8.057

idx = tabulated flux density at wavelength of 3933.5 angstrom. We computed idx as 4.139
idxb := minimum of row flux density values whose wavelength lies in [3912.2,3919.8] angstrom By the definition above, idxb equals 9.039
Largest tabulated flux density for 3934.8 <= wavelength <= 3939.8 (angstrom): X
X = 5.058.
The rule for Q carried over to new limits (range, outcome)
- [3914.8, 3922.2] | 9.739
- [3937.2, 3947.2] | 7.914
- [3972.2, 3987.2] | 11.09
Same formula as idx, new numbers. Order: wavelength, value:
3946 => 7.914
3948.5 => 8.813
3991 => 11.4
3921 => 8.343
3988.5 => 11.25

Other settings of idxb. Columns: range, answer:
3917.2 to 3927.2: 6.764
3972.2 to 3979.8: 6.892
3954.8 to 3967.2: 5.487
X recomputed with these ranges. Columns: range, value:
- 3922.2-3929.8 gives 7.75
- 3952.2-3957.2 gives 9.393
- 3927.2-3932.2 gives 5.526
